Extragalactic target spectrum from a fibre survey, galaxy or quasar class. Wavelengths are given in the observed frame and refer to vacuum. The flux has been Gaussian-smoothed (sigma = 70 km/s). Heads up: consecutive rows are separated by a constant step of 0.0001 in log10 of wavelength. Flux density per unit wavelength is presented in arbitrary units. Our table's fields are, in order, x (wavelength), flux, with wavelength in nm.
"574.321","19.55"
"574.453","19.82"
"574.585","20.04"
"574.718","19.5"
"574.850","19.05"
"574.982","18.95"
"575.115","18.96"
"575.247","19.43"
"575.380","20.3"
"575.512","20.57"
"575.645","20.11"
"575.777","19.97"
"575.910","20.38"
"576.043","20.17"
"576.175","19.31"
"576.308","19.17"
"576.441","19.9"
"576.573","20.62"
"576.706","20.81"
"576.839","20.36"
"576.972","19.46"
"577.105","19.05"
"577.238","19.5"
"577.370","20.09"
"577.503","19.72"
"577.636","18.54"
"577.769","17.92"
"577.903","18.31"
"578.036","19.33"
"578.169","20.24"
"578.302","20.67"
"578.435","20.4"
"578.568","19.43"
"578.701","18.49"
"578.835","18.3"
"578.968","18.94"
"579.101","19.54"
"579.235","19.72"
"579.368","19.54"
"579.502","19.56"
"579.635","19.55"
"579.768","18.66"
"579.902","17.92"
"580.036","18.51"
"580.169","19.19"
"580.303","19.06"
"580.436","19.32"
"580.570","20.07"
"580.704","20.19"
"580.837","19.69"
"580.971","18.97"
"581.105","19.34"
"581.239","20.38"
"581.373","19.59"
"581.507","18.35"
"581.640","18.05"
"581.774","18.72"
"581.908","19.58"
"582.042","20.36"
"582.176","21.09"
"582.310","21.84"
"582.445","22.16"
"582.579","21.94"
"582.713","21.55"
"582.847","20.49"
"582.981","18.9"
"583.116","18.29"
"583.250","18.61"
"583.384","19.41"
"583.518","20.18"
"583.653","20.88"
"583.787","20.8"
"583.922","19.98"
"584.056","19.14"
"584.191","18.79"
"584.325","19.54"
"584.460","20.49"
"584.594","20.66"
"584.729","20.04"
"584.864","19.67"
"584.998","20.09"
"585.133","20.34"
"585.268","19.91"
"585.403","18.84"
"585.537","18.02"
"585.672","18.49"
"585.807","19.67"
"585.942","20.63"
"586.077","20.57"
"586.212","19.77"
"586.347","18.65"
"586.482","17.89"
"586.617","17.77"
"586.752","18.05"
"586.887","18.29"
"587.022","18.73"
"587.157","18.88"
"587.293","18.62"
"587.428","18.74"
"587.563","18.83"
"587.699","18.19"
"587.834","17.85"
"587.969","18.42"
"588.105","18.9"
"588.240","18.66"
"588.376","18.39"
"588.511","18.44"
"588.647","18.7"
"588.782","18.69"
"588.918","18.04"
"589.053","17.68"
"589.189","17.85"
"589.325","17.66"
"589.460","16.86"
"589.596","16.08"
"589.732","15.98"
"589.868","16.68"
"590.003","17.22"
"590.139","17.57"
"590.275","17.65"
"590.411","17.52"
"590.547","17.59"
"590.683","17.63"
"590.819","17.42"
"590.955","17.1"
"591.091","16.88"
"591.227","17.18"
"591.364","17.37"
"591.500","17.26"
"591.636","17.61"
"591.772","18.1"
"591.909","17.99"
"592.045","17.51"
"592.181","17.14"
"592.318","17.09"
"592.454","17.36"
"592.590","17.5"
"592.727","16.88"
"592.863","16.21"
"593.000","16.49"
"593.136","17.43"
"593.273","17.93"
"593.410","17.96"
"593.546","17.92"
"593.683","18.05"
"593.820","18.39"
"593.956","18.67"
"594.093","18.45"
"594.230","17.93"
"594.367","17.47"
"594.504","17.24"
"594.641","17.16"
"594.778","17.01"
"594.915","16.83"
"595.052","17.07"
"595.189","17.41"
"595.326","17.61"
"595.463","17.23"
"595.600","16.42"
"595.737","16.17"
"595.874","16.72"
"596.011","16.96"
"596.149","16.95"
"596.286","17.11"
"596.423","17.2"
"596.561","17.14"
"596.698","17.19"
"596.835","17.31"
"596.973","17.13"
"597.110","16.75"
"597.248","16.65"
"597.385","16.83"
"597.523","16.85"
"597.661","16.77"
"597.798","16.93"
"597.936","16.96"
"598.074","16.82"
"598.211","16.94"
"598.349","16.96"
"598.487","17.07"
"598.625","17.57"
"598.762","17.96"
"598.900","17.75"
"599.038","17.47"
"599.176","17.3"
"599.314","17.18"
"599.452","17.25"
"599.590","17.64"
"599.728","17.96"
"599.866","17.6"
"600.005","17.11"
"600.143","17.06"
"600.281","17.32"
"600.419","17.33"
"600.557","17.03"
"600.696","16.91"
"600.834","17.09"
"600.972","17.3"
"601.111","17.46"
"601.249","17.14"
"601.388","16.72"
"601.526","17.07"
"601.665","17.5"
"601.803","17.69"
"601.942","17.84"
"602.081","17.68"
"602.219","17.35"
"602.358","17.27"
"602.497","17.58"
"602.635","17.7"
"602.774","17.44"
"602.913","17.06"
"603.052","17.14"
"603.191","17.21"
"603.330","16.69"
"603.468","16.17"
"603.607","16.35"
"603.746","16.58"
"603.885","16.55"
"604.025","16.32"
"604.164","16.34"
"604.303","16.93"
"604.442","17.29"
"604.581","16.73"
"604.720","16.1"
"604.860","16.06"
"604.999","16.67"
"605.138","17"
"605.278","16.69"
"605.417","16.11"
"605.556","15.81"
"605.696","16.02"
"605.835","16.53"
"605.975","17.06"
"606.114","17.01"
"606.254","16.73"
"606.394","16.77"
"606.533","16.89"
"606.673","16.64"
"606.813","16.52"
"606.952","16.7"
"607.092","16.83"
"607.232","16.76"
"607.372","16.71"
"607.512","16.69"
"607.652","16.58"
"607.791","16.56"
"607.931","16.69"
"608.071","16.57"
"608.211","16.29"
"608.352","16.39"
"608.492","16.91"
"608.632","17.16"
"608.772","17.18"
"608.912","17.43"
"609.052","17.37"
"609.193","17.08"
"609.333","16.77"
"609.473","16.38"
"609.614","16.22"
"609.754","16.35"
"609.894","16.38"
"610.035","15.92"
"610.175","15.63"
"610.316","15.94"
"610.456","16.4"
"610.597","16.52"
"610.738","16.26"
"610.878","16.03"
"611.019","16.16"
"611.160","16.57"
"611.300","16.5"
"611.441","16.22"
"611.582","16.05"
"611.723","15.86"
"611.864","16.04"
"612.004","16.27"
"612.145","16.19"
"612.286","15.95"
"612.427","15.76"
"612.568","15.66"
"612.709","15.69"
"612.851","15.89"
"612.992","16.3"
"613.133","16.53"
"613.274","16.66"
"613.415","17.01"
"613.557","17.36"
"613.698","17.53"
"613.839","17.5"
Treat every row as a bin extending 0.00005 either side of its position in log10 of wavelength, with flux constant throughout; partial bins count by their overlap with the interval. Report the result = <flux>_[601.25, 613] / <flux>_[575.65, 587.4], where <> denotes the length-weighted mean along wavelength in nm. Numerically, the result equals 0.85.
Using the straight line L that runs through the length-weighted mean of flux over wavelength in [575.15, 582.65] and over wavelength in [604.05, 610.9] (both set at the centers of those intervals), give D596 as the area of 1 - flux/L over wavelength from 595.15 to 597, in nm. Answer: 0.08 nm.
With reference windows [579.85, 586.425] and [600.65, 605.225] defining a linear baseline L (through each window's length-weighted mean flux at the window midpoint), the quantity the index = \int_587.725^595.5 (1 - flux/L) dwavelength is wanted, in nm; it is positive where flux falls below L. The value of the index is 0.42 nm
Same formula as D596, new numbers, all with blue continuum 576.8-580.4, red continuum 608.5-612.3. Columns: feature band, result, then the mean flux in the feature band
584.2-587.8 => -0.114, 19.2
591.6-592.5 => 0.025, 17.5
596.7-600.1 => 0.056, 17.2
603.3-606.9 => 0.071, 16.6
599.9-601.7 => 0.012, 17.2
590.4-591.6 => 0.054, 17.3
